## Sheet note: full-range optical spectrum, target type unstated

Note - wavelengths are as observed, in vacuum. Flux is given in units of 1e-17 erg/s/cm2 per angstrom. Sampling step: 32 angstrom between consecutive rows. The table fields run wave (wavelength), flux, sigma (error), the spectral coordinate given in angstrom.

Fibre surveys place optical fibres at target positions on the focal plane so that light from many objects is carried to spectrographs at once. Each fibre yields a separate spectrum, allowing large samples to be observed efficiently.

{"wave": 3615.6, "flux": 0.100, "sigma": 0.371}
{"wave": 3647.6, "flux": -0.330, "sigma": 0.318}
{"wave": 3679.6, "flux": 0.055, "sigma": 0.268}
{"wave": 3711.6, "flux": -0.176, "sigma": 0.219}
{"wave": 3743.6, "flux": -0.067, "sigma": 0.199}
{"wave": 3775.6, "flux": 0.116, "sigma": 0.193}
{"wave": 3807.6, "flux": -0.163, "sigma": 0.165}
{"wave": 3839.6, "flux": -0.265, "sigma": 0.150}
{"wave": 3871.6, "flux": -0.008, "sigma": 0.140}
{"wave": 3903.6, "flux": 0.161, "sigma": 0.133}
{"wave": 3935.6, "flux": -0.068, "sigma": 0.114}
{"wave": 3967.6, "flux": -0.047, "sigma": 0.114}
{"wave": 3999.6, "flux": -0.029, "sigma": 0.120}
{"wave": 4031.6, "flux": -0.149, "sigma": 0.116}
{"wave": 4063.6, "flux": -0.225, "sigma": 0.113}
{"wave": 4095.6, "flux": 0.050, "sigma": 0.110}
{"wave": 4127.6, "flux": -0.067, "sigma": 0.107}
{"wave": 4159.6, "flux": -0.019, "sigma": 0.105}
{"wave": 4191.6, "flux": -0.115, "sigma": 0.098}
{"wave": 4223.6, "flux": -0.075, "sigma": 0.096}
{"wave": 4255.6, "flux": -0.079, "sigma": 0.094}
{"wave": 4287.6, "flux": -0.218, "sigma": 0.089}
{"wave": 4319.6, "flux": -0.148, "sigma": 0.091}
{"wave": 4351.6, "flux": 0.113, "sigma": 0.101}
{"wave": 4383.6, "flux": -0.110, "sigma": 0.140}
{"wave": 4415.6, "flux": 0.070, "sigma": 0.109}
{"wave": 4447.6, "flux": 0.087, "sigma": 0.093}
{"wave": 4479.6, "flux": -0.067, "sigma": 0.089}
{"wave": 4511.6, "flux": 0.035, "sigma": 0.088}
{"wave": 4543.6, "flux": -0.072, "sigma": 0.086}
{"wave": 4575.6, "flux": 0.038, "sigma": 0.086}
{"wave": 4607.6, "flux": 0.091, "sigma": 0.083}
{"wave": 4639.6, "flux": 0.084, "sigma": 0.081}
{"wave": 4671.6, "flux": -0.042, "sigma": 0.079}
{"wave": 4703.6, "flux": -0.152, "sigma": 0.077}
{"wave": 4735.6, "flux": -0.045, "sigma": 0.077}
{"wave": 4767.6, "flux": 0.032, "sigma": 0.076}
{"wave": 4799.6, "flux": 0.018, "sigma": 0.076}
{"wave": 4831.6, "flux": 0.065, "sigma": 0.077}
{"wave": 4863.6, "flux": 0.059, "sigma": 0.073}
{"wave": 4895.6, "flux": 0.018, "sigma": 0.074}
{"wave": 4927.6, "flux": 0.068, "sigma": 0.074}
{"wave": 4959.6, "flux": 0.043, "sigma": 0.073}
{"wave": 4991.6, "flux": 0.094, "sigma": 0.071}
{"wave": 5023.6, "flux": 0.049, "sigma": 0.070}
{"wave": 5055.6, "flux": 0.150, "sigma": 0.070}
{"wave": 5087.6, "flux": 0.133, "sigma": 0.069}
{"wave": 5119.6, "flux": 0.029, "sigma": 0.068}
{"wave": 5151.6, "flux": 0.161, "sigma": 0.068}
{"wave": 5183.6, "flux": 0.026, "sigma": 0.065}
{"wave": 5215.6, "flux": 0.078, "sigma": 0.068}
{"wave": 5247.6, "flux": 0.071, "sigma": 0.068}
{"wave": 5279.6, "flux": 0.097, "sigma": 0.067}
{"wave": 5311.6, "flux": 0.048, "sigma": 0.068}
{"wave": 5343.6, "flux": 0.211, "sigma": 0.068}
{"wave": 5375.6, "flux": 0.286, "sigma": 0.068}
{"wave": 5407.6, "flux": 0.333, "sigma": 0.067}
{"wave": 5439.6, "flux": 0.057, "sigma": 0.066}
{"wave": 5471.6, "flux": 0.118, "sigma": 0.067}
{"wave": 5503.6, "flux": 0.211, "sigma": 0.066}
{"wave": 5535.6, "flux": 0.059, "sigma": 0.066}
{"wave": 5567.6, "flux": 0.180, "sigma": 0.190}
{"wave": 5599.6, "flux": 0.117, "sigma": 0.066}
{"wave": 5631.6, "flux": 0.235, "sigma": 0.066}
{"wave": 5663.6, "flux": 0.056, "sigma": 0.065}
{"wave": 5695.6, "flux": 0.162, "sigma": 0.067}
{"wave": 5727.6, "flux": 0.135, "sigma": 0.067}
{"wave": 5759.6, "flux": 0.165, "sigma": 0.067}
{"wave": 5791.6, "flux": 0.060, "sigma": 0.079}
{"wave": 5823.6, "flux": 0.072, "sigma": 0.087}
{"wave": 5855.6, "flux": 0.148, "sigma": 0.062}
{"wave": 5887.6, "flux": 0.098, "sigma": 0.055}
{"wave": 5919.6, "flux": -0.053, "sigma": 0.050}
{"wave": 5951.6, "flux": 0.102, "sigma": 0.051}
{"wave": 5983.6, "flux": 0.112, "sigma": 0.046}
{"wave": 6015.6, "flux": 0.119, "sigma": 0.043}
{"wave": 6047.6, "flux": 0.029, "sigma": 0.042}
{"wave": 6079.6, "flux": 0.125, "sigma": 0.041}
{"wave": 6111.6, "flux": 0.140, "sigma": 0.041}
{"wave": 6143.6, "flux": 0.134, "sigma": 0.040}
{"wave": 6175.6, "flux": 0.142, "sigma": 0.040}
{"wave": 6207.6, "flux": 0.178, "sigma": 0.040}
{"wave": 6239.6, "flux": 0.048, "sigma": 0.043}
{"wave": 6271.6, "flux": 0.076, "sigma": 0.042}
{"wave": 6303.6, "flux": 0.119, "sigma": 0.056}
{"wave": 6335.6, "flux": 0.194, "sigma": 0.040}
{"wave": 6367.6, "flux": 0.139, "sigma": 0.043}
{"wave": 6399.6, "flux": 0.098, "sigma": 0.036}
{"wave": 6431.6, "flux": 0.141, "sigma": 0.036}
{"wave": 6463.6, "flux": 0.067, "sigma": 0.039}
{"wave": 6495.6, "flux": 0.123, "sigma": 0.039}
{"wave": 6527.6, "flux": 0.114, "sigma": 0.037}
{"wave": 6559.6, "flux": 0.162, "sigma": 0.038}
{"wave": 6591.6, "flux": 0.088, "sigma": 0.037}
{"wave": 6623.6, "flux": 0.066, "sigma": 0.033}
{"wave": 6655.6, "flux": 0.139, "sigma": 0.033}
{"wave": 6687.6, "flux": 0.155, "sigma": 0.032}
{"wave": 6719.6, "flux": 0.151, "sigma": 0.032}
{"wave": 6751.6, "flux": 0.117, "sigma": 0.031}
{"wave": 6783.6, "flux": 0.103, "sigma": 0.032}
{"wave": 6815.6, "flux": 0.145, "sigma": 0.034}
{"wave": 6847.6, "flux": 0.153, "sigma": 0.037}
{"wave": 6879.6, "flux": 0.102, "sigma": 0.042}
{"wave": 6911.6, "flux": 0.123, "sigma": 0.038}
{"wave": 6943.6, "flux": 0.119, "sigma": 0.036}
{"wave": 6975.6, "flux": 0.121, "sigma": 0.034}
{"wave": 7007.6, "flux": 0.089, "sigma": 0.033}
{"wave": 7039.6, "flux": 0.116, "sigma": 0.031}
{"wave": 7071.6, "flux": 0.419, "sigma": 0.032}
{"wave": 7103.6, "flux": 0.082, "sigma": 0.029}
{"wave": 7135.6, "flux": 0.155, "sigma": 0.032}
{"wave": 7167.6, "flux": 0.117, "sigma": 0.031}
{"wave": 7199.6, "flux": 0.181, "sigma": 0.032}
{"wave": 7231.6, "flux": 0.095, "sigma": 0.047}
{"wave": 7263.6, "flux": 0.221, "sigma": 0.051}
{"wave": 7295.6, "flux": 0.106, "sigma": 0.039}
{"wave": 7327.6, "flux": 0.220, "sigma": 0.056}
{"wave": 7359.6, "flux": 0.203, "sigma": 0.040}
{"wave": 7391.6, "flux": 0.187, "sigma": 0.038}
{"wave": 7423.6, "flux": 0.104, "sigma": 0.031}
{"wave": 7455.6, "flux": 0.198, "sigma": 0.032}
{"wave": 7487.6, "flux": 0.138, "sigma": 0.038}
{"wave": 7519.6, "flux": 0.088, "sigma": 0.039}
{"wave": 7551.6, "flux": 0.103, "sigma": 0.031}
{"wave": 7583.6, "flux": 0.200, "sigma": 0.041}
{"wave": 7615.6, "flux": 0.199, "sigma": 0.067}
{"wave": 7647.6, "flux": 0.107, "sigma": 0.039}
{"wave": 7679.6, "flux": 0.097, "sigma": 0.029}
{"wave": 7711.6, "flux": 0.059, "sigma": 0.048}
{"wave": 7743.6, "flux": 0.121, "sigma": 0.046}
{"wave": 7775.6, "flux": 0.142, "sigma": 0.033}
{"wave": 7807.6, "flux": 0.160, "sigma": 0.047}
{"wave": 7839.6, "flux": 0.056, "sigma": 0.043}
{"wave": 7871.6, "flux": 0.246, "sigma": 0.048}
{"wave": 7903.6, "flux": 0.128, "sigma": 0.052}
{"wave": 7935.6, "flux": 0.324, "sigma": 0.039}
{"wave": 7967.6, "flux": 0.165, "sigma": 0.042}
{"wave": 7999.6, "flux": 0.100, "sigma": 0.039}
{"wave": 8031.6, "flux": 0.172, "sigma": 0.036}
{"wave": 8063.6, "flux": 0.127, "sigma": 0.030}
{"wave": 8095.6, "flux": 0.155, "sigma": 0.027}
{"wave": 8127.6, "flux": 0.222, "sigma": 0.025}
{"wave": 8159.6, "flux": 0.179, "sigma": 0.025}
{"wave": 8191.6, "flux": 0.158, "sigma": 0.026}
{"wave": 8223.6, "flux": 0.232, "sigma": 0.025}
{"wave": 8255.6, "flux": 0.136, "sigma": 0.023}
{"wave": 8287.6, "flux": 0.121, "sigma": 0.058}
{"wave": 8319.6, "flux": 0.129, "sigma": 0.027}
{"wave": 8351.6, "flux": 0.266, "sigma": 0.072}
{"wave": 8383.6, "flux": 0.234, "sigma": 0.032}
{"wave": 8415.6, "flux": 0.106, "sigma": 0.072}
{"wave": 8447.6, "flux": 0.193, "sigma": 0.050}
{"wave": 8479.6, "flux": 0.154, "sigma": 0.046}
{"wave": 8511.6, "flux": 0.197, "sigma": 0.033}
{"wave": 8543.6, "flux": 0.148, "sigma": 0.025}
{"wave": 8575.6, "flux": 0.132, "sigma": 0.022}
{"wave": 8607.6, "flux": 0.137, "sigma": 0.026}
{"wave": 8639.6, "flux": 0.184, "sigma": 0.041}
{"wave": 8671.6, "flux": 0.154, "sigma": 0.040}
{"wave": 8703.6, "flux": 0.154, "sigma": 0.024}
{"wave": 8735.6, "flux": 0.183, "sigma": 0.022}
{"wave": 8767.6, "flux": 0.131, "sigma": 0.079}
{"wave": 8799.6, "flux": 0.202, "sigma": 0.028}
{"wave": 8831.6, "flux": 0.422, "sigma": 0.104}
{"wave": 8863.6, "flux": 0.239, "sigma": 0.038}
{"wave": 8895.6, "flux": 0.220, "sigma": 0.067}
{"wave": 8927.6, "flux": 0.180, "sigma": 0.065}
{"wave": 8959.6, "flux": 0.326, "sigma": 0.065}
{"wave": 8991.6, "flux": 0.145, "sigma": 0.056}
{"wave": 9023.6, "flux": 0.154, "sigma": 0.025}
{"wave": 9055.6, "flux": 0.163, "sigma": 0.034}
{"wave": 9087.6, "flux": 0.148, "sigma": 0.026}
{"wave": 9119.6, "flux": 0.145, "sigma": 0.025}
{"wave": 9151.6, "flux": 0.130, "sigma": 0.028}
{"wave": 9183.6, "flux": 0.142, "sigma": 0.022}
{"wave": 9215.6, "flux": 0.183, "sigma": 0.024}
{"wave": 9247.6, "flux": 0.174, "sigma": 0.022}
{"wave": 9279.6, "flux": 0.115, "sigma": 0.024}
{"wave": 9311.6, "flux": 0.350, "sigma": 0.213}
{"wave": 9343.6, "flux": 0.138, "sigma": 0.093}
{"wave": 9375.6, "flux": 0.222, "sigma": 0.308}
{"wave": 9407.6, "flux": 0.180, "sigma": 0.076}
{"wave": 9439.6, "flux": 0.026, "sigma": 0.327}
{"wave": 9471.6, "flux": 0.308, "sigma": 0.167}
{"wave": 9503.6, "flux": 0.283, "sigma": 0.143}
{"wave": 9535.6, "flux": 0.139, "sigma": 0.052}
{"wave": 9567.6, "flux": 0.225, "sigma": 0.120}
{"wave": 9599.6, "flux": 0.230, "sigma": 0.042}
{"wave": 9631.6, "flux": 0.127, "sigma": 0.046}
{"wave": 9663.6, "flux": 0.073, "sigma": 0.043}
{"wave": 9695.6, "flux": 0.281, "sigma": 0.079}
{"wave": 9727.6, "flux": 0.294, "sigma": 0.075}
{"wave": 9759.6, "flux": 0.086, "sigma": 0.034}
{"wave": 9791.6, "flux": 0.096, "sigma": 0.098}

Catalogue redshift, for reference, 0.08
